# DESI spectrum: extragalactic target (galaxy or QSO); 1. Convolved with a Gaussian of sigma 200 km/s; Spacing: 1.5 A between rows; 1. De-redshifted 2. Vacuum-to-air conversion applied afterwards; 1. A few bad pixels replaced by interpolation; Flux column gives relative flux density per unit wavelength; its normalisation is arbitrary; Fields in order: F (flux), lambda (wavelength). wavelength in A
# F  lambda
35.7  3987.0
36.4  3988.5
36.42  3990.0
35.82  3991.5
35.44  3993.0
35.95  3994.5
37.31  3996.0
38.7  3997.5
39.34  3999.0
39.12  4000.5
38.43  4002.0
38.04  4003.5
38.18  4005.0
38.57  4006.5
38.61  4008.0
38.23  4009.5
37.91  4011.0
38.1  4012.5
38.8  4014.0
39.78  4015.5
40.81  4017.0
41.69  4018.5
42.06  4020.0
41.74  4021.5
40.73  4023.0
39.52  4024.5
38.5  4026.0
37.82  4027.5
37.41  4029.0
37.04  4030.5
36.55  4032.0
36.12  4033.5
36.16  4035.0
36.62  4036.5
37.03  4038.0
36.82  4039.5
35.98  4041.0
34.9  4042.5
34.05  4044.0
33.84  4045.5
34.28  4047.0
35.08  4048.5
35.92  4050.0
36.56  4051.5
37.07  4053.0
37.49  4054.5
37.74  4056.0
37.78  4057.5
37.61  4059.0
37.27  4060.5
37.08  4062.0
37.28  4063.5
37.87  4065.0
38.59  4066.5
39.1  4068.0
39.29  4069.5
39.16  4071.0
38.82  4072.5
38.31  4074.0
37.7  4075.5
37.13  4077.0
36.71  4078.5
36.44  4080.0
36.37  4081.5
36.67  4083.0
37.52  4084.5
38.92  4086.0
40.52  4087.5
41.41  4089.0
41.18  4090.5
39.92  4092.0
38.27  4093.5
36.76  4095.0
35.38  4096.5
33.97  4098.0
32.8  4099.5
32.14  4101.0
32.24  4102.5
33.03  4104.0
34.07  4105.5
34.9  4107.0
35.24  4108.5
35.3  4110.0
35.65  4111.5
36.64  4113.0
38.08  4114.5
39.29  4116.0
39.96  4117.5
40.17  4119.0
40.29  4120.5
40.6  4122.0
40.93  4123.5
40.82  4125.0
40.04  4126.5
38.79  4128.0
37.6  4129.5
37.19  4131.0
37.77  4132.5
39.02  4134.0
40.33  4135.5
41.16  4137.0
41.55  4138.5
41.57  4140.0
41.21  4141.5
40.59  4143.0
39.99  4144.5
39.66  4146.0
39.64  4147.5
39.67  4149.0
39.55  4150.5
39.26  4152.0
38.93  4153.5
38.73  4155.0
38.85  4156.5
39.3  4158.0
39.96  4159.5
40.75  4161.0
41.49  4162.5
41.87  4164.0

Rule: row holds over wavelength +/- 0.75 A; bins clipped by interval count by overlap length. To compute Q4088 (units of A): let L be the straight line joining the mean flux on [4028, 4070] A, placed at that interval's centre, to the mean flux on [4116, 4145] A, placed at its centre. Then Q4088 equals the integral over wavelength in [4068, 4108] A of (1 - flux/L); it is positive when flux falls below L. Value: 1.4 A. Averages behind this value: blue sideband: 36.7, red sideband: 40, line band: 36.9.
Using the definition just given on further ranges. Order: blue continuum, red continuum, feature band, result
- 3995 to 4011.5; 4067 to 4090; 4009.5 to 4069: 1.1 A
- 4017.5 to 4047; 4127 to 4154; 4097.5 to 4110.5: 1.7 A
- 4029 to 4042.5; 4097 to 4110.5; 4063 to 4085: -1.8 A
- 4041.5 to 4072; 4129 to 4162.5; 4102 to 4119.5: 1.1 A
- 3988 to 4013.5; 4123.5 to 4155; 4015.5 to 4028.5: -0.8 A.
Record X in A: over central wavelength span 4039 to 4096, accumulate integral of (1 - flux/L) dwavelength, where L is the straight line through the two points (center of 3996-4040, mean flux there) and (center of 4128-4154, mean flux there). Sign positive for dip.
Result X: 2.3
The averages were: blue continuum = 38.6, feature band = 37.5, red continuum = 39.7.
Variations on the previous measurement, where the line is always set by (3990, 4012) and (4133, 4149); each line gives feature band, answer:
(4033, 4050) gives 1.32 A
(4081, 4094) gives 0.12 A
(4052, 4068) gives 0.52 A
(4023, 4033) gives 0.08 A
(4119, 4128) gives -0.07 A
